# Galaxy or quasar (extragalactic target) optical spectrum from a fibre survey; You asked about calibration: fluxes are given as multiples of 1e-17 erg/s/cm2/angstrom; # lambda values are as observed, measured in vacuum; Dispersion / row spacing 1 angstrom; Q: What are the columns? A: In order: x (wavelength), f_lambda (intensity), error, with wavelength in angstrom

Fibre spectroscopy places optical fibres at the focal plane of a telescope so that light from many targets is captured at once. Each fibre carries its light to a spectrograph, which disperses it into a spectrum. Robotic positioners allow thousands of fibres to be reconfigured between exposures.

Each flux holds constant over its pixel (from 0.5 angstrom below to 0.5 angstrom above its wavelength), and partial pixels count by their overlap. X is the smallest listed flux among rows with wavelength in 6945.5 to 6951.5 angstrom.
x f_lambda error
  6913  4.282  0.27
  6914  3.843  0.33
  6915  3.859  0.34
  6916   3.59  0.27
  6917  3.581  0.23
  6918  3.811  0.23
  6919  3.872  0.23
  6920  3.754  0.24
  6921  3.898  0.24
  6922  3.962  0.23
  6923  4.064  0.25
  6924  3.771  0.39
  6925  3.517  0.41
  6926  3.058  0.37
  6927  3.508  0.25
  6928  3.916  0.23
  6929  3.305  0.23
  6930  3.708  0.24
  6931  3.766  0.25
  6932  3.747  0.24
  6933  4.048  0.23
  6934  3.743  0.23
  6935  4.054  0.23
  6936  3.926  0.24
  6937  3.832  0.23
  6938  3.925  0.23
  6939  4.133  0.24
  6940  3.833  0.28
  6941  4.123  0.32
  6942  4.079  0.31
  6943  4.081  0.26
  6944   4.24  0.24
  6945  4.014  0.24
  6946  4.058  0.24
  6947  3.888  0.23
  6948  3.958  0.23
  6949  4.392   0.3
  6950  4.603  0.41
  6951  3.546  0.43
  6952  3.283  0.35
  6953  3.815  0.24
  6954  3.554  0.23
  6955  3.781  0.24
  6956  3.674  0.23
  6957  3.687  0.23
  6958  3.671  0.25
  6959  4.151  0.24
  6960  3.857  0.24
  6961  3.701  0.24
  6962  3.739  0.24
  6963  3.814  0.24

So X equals 3.546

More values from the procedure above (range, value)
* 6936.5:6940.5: 3.832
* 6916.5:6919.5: 3.581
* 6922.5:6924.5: 3.771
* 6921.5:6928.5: 3.058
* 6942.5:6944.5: 4.081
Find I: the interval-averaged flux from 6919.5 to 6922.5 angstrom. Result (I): 3.87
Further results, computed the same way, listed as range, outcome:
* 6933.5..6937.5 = 3.89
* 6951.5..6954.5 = 3.55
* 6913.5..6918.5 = 3.74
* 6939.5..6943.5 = 4.03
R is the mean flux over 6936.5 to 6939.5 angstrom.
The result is 3.96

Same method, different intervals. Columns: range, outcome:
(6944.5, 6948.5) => 3.98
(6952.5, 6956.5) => 3.71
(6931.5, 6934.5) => 3.85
